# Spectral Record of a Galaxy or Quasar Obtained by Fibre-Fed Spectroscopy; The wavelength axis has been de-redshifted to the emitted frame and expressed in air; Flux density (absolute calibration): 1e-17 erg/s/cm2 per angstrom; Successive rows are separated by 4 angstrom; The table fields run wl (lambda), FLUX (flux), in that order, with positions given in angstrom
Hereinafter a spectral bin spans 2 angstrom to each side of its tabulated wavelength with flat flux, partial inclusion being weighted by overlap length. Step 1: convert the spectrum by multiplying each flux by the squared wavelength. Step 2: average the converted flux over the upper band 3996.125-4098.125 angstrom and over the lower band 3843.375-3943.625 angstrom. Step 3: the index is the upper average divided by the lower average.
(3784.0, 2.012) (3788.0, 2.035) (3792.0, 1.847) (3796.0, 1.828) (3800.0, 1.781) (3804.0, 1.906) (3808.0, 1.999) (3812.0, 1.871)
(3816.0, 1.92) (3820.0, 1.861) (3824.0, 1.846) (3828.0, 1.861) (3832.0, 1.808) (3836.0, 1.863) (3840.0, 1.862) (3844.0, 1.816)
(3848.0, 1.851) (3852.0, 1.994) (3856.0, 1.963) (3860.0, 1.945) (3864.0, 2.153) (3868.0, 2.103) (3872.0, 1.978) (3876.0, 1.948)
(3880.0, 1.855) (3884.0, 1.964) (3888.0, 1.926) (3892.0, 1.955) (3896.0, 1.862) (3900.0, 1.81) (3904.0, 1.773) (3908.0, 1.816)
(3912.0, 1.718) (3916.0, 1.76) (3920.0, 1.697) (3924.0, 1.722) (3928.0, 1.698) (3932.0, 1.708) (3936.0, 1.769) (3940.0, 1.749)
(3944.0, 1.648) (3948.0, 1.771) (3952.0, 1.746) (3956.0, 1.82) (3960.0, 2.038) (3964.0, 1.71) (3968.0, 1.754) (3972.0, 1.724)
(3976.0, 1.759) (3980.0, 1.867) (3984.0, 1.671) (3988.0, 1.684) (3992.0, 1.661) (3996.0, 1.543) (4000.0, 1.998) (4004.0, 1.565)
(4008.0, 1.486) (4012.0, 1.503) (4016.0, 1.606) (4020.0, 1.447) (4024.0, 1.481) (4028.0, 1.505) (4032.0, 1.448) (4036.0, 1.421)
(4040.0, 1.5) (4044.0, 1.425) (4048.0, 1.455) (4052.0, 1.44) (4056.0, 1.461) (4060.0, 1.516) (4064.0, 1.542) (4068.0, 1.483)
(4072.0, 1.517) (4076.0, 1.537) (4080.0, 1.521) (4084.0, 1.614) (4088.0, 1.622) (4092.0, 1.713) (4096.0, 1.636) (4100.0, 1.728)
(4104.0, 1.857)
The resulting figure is 0.9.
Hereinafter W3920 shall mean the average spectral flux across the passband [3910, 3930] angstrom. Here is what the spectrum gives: 1.72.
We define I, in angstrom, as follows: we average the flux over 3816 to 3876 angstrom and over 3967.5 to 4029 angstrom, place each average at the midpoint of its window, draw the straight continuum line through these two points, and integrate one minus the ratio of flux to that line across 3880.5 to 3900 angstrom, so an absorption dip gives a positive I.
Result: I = -0.73 angstrom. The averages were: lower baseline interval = 1.92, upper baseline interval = 1.64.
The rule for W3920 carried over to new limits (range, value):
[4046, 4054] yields 1.45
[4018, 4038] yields 1.46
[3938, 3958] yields 1.75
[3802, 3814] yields 1.93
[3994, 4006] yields 1.7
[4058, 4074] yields 1.51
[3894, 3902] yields 1.84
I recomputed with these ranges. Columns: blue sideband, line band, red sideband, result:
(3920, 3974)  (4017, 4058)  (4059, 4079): 3.1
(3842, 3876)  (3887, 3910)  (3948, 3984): 0.6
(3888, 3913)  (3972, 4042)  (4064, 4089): 2.6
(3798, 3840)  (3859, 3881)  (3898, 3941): -2.4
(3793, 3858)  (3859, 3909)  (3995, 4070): -4.4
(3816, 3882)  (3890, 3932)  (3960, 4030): 0.7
